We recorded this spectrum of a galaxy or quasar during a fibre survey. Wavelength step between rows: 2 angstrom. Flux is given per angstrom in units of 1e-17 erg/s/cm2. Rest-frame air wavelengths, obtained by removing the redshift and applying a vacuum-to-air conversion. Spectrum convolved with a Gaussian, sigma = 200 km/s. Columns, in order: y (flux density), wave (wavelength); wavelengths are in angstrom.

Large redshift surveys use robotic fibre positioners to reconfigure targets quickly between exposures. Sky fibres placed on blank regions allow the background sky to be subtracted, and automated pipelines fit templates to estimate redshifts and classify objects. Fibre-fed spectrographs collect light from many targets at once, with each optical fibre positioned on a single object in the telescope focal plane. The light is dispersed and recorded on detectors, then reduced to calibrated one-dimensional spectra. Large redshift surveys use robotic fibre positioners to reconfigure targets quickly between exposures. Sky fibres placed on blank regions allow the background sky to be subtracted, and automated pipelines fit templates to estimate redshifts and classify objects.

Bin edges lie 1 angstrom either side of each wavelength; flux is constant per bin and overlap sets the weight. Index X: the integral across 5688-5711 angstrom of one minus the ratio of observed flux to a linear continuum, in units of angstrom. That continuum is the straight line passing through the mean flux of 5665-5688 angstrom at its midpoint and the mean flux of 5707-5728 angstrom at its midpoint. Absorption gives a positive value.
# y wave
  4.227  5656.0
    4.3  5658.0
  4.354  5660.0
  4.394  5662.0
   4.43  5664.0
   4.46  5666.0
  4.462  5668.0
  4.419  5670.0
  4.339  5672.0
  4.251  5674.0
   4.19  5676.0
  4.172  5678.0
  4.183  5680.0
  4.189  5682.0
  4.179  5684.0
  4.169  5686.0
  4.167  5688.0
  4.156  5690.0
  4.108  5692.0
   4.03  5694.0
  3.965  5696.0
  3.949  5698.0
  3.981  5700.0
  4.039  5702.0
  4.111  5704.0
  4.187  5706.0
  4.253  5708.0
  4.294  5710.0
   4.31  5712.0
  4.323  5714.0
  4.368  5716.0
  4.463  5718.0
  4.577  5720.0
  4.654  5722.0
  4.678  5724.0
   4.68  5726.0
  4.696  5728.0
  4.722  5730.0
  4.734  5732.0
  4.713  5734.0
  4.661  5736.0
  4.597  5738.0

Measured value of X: 1.5 angstrom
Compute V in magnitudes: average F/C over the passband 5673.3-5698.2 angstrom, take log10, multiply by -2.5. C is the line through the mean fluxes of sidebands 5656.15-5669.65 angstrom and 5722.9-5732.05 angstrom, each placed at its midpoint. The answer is 0.09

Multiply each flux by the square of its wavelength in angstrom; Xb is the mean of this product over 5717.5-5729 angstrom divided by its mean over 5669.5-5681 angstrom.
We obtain 1.11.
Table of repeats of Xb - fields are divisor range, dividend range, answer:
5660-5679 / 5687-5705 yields 0.94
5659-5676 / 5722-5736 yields 1.10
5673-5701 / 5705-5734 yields 1.11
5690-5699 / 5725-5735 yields 1.18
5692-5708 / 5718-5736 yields 1.16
